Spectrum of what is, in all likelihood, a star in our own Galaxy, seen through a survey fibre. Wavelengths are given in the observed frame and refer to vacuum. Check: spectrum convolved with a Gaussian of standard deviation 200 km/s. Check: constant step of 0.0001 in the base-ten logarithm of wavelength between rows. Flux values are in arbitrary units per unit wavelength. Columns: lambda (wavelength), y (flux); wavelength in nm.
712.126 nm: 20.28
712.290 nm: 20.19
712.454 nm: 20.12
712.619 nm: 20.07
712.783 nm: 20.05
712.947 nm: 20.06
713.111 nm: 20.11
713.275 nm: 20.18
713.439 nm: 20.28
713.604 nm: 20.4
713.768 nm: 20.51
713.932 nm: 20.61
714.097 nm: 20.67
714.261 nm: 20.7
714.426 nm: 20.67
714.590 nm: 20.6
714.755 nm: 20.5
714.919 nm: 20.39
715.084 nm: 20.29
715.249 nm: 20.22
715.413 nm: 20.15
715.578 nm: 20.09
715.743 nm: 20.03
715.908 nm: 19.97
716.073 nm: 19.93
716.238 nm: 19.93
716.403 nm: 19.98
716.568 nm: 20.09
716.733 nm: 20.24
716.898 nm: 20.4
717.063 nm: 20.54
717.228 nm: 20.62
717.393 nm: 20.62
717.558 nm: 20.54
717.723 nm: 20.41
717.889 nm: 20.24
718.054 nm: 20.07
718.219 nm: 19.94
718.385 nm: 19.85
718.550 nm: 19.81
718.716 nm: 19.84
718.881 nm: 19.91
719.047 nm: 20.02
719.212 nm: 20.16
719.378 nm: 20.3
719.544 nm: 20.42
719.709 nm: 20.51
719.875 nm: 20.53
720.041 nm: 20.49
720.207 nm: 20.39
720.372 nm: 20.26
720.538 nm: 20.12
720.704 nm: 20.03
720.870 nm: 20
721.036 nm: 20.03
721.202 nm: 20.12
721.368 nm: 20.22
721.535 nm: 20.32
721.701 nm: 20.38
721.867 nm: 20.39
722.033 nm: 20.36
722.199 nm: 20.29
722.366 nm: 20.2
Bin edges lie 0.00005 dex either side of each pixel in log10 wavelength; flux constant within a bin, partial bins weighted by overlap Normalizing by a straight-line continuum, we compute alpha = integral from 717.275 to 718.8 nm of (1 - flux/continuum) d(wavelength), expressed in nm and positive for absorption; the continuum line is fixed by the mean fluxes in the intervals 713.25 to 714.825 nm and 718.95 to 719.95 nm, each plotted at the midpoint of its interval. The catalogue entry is 0.02 nm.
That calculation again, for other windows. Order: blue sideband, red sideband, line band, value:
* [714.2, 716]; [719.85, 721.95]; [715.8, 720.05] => 0.02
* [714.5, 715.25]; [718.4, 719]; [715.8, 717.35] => 0.00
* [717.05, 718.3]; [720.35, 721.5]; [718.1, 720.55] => 0.01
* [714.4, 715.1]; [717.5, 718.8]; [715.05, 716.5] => 0.02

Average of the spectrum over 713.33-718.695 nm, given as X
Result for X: 20.3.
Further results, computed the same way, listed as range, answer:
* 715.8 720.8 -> 20.2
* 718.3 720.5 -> 20.2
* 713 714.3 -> 20.4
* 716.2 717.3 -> 20.3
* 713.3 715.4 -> 20.5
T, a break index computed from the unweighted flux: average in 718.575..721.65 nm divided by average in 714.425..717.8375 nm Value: 1.00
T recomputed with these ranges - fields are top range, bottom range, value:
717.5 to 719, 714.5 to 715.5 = 0.98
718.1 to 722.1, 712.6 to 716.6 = 1.00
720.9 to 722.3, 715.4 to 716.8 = 1.01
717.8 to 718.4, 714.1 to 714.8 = 0.97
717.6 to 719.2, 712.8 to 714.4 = 0.98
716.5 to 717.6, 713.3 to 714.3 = 1.00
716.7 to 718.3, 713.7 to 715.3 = 0.99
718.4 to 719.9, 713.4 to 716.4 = 0.99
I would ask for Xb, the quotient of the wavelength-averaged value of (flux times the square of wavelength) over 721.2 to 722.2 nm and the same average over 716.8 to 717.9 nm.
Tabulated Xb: 1.00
